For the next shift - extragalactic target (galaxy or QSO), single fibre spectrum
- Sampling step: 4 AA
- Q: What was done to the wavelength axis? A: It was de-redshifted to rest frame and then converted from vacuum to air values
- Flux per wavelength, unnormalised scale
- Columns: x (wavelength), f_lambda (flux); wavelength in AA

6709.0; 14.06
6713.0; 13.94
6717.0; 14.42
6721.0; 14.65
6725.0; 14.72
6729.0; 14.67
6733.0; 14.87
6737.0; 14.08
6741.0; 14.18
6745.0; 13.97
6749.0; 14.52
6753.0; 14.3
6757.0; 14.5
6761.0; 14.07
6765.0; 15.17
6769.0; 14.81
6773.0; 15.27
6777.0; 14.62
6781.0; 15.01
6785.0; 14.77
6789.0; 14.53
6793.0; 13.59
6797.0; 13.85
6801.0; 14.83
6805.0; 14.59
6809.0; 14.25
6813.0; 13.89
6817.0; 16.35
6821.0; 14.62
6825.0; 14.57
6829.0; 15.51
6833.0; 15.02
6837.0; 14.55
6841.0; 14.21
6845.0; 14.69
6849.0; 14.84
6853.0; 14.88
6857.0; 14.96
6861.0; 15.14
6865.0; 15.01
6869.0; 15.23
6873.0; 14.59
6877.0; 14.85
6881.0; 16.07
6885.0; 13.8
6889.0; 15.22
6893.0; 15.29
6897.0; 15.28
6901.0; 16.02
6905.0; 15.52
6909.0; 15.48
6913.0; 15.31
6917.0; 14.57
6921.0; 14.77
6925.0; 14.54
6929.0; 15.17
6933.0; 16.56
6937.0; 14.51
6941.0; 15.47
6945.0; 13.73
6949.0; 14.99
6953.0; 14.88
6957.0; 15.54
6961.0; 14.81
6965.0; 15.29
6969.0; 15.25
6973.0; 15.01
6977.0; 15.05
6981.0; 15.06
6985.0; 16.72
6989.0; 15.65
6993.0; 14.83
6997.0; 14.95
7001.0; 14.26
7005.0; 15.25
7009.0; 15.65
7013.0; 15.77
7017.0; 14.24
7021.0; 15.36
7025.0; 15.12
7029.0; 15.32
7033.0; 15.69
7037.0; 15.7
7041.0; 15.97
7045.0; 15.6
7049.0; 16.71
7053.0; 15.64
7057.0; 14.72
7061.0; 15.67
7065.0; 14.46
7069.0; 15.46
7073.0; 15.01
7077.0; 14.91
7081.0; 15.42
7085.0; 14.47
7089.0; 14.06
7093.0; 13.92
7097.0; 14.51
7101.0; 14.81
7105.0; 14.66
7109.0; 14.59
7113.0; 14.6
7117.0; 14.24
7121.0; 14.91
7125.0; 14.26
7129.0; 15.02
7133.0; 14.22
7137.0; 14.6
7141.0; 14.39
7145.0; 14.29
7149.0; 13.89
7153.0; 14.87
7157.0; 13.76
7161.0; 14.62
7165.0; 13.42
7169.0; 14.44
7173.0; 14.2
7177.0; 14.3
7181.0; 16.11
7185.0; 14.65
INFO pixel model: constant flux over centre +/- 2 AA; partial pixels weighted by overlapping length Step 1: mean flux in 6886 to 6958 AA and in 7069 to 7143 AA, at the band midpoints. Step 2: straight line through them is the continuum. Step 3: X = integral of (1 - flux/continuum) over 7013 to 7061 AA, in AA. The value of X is -2.19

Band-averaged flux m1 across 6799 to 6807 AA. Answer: 14.7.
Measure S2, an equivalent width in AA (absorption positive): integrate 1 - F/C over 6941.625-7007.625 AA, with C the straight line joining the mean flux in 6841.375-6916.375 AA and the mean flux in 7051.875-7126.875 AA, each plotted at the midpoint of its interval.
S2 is -0.7 AA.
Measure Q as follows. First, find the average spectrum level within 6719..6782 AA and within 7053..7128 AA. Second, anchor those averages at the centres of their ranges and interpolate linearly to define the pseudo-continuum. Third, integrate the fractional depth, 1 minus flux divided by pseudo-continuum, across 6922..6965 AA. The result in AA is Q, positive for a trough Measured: -1.05 AA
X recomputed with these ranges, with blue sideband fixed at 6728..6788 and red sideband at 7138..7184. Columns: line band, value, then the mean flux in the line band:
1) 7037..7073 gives -2.6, 15.5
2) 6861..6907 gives -2.0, 15.2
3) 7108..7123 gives -0.2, 14.6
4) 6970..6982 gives -0.5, 15.1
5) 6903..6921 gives -0.8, 15.2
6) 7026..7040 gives -1.1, 15.6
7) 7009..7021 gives -0.6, 15.2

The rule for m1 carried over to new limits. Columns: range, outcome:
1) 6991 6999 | 14.9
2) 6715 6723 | 14.5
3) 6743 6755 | 14.3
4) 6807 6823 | 14.8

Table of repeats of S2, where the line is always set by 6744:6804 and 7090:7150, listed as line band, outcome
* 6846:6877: -0.9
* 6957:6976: -0.8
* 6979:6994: -1.2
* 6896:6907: -0.9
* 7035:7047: -1.1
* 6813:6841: -0.8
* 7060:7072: -0.6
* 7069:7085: -0.7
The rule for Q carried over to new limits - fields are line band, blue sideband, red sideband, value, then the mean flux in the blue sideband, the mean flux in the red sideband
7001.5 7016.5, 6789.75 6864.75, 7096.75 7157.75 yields -0.75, 14.7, 14.5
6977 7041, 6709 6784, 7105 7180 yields -3.87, 14.5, 14.4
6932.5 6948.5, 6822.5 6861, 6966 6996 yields 0.29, 14.8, 15.4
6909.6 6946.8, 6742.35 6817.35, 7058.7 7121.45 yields -0.92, 14.5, 14.7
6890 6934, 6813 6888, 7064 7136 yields -1.31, 14.9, 14.6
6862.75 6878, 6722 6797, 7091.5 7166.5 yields -0.47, 14.5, 14.4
